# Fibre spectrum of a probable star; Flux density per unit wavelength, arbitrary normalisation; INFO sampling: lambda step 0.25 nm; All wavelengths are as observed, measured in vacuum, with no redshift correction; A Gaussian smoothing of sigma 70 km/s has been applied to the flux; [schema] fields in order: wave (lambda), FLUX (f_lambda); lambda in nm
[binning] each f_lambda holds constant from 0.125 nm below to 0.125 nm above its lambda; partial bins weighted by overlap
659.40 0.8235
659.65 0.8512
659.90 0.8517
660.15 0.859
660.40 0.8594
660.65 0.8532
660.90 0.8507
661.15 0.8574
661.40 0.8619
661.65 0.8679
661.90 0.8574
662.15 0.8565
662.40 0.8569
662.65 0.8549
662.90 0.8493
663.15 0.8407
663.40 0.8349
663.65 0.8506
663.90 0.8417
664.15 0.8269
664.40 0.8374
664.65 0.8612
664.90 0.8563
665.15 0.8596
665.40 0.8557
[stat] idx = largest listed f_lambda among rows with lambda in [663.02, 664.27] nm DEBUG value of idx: 0.8506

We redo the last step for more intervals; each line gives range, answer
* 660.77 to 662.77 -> 0.8679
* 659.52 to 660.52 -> 0.8594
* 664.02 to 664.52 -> 0.8374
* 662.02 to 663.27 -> 0.8569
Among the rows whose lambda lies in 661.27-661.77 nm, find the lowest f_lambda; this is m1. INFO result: 0.8619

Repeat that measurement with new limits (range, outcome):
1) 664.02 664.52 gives 0.8269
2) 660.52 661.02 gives 0.8507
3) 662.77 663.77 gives 0.8349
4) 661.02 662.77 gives 0.8549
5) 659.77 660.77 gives 0.8517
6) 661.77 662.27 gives 0.8565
